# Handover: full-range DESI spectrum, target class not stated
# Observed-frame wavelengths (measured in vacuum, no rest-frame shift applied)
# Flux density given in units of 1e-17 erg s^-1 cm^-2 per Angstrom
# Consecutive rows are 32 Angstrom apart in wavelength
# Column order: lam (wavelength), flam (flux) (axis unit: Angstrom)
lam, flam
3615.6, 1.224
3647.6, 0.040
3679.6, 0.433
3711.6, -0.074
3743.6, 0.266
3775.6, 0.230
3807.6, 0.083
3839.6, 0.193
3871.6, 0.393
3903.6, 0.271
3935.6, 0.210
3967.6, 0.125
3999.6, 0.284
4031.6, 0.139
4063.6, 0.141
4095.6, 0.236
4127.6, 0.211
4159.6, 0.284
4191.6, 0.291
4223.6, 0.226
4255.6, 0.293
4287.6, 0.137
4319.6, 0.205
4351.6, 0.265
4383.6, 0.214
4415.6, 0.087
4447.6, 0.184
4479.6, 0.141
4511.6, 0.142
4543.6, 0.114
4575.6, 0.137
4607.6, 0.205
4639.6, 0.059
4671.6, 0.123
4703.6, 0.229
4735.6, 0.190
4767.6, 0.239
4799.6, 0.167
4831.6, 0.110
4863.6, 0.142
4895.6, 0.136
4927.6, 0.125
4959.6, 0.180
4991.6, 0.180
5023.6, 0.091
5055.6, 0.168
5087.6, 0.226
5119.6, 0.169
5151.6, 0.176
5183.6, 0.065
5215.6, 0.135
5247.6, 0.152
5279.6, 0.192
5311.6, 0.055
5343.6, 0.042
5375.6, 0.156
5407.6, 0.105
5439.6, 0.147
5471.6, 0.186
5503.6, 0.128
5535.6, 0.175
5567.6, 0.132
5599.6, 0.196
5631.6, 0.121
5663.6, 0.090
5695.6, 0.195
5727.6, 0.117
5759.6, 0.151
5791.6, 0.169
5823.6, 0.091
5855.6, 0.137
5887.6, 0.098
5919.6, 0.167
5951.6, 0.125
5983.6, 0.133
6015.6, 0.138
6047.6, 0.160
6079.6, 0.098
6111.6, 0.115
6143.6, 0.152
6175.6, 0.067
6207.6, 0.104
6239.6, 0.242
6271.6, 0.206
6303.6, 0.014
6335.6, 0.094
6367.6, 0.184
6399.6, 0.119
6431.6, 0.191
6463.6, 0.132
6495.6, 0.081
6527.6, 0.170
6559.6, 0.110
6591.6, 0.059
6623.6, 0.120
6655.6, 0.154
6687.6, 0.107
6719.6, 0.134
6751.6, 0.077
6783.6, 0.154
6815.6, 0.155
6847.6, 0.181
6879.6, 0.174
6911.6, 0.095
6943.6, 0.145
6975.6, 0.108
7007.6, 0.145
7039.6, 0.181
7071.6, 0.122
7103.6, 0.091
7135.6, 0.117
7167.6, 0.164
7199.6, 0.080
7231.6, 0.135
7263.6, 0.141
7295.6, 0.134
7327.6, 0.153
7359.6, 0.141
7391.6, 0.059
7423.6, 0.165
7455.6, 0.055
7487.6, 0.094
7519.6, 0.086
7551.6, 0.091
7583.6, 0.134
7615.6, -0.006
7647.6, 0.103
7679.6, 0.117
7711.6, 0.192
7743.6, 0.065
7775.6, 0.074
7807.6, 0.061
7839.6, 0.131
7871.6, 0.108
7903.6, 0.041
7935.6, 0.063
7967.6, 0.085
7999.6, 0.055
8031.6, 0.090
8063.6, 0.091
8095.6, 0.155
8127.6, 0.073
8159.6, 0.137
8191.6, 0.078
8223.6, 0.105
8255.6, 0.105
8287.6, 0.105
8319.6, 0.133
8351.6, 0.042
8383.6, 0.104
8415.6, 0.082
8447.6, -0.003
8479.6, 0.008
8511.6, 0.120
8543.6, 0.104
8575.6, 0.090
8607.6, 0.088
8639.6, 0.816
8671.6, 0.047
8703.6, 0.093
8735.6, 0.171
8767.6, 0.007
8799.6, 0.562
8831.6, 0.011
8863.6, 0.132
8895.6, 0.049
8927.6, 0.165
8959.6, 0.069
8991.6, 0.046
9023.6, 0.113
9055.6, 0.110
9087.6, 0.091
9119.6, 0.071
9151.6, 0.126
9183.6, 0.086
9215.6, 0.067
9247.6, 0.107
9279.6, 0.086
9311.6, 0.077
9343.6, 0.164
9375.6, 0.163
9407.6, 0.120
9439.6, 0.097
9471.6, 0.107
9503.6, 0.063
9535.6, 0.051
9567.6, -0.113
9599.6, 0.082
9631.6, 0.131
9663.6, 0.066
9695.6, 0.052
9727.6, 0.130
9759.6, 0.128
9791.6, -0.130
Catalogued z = 1.362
